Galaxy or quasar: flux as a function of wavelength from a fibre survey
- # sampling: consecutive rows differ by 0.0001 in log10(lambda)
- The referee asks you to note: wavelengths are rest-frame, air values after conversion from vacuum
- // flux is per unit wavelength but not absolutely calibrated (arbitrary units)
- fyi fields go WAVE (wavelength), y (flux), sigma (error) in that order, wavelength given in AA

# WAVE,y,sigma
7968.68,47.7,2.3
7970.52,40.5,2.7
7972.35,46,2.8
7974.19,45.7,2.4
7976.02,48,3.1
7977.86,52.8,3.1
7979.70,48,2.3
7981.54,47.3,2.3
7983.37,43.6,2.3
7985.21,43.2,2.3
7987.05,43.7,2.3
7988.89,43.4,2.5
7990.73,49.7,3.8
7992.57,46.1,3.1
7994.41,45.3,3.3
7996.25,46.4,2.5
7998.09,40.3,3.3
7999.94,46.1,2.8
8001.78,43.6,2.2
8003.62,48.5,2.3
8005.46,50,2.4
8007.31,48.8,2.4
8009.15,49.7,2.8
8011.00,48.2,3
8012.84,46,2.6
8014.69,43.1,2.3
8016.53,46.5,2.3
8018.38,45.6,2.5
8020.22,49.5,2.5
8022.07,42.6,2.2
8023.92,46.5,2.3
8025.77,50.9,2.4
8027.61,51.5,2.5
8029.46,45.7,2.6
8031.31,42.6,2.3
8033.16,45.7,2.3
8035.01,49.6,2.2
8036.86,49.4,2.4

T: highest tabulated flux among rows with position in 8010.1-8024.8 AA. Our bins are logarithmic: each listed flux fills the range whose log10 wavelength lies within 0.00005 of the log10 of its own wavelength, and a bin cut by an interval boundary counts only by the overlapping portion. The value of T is 49.5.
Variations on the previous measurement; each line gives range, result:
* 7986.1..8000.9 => 49.7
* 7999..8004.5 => 48.5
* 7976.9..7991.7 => 52.8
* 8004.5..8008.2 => 50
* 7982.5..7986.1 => 43.6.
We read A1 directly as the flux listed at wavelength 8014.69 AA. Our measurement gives 43.1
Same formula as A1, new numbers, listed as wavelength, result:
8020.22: 49.5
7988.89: 43.4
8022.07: 42.6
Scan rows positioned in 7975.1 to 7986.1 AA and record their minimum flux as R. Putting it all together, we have 43.2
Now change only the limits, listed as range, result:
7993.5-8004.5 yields 40.3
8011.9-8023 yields 42.6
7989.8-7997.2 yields 45.3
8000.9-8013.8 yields 43.6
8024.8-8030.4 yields 45.7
